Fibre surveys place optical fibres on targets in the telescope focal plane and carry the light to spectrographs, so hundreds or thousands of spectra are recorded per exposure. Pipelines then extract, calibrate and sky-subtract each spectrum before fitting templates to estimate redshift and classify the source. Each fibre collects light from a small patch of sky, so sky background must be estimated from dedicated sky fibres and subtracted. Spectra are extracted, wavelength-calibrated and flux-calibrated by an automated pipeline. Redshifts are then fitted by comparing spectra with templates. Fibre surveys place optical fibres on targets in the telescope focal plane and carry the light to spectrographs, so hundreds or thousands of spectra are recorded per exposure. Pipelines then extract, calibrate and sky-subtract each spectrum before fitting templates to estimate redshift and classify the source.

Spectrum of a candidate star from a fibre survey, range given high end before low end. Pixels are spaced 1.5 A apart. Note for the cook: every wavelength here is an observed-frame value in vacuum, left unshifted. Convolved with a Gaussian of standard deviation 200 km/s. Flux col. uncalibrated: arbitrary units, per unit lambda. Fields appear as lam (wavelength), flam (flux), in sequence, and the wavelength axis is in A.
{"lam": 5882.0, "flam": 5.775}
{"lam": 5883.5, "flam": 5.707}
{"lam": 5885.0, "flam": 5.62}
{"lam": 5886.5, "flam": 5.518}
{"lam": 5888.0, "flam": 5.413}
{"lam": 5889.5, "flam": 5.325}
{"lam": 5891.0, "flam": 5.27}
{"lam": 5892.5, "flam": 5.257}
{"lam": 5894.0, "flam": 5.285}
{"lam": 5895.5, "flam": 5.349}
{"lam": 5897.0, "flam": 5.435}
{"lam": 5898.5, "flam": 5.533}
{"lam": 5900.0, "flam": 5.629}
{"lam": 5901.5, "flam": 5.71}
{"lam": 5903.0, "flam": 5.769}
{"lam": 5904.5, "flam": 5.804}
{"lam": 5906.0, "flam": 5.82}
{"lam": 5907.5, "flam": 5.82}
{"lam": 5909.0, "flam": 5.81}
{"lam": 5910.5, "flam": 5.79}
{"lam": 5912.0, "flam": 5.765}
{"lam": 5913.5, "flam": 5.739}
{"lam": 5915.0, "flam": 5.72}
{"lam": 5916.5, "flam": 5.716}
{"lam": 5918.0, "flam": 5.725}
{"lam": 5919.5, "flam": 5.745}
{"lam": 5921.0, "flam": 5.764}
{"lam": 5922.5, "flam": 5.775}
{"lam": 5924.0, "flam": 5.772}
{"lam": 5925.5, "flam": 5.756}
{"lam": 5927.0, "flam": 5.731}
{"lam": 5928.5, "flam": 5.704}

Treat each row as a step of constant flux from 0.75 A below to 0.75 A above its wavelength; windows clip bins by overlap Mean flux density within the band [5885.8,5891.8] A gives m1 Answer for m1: 5.38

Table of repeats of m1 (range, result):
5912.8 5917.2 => 5.72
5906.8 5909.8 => 5.81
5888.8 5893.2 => 5.28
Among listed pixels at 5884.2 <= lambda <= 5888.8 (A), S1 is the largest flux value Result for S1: 5.62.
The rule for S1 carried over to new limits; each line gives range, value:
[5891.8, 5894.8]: 5.285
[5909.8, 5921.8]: 5.79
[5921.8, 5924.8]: 5.775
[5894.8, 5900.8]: 5.629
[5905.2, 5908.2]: 5.82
